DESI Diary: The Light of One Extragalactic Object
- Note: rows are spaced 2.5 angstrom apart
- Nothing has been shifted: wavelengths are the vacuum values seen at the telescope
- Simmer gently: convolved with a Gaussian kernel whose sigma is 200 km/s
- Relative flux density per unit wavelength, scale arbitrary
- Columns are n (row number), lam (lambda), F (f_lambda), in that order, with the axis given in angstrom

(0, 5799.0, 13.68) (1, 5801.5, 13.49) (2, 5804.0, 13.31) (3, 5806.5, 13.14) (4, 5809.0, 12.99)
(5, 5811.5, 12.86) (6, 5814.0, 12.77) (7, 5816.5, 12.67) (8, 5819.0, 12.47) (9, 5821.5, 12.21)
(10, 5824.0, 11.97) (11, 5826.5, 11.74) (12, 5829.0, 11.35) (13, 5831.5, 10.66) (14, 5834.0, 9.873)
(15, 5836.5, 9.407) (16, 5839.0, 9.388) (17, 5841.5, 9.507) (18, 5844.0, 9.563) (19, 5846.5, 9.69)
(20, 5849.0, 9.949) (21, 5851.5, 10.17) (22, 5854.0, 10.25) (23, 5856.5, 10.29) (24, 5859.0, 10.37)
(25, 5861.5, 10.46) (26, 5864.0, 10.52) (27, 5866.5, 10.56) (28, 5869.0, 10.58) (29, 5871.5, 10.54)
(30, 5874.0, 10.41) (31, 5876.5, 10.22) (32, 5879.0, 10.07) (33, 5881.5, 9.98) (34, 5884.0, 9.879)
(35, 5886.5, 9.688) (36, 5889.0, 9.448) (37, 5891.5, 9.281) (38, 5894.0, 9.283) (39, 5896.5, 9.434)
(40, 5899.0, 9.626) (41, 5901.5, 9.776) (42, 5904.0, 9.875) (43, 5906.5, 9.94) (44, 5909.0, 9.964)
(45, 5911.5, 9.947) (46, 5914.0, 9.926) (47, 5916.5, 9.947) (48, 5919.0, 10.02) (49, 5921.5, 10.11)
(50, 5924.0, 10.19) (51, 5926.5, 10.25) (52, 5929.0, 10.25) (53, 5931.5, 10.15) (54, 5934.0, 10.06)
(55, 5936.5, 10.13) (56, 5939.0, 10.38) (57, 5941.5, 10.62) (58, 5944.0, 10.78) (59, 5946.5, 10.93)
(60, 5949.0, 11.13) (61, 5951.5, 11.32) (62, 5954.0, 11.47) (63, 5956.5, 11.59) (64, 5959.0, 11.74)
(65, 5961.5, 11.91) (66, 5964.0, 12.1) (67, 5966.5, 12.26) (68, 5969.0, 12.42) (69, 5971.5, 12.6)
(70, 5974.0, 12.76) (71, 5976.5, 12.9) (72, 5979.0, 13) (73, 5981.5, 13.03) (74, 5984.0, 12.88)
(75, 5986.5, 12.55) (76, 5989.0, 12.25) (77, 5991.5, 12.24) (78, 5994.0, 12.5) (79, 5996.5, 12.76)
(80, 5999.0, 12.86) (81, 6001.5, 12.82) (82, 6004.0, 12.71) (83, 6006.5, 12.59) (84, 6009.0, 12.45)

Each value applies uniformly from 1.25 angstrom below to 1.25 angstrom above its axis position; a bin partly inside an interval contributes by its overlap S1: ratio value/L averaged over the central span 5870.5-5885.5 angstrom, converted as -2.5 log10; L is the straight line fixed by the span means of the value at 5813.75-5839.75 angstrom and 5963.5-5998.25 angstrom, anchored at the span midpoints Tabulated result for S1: 0.16 mag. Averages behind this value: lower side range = 11.3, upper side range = 12.6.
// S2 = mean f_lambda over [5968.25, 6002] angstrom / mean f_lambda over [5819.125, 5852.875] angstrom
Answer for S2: 1.21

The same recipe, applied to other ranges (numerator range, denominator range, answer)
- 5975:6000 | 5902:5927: 1.27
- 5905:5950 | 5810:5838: 0.88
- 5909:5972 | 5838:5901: 1.09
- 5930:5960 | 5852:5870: 1.04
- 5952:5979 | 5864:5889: 1.20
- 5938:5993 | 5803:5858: 1.07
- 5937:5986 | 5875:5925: 1.21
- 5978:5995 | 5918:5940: 1.24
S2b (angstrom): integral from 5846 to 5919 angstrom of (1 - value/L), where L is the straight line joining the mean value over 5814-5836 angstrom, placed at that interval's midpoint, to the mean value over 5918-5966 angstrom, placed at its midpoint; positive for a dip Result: 7.9 angstrom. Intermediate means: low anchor 11.6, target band 10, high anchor 10.8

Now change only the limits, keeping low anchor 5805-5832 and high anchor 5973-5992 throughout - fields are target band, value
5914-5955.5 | 7.0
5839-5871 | 5.8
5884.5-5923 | 8.5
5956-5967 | 0.6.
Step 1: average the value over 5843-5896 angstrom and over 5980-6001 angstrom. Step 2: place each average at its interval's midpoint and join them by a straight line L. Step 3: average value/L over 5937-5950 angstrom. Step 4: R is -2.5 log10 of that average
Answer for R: 0.089 mag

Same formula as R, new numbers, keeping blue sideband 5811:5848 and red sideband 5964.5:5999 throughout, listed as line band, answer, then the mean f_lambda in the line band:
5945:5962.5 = 0.08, 11.4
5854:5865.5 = 0.10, 10.4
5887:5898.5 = 0.24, 9.4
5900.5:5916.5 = 0.19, 9.91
